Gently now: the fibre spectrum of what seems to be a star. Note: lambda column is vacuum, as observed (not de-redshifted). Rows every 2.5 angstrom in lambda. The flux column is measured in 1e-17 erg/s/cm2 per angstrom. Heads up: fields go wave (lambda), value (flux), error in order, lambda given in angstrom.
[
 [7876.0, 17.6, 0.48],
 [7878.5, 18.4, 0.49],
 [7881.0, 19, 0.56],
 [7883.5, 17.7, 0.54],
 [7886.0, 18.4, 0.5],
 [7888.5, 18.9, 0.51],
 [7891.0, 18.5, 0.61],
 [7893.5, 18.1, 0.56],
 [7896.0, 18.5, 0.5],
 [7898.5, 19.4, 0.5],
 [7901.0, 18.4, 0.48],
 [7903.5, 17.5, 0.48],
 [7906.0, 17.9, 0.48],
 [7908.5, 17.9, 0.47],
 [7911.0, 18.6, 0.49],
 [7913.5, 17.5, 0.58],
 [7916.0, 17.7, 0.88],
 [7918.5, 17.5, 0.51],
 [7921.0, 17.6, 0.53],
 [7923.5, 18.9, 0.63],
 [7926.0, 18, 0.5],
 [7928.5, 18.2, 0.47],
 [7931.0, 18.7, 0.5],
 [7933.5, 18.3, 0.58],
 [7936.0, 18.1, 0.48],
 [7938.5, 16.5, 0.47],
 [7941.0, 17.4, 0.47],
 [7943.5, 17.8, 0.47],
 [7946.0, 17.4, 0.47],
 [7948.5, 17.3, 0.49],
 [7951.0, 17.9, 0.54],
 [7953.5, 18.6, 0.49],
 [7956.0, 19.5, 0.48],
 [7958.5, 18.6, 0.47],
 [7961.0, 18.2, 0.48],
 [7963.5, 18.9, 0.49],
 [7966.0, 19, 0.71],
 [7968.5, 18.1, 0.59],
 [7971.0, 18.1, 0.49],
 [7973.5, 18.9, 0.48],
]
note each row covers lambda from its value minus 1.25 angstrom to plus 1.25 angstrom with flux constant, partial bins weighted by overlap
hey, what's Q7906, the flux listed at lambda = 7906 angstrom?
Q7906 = 17.9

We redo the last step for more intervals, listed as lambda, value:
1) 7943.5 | 17.8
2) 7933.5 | 18.3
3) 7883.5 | 17.7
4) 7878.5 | 18.4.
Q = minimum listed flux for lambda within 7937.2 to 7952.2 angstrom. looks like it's 16.5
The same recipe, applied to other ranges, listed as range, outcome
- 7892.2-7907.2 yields 17.5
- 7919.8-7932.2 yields 17.6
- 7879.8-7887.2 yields 17.7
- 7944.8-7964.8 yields 17.3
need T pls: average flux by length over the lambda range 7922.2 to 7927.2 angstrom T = 18.4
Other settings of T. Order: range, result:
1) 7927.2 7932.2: 18.4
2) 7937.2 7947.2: 17.3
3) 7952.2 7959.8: 18.9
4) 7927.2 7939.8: 18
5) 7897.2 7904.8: 18.4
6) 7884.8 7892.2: 18.6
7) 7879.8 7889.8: 18.5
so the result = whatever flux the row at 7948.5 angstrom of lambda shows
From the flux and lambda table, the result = 17.3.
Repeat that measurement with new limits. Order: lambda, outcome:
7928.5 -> 18.2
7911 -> 18.6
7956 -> 19.5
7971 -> 18.1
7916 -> 17.7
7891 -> 18.5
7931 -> 18.7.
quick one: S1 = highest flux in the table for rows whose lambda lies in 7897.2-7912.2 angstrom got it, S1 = 19.4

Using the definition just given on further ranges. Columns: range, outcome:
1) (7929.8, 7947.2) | 18.7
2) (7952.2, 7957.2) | 19.5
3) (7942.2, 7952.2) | 17.9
